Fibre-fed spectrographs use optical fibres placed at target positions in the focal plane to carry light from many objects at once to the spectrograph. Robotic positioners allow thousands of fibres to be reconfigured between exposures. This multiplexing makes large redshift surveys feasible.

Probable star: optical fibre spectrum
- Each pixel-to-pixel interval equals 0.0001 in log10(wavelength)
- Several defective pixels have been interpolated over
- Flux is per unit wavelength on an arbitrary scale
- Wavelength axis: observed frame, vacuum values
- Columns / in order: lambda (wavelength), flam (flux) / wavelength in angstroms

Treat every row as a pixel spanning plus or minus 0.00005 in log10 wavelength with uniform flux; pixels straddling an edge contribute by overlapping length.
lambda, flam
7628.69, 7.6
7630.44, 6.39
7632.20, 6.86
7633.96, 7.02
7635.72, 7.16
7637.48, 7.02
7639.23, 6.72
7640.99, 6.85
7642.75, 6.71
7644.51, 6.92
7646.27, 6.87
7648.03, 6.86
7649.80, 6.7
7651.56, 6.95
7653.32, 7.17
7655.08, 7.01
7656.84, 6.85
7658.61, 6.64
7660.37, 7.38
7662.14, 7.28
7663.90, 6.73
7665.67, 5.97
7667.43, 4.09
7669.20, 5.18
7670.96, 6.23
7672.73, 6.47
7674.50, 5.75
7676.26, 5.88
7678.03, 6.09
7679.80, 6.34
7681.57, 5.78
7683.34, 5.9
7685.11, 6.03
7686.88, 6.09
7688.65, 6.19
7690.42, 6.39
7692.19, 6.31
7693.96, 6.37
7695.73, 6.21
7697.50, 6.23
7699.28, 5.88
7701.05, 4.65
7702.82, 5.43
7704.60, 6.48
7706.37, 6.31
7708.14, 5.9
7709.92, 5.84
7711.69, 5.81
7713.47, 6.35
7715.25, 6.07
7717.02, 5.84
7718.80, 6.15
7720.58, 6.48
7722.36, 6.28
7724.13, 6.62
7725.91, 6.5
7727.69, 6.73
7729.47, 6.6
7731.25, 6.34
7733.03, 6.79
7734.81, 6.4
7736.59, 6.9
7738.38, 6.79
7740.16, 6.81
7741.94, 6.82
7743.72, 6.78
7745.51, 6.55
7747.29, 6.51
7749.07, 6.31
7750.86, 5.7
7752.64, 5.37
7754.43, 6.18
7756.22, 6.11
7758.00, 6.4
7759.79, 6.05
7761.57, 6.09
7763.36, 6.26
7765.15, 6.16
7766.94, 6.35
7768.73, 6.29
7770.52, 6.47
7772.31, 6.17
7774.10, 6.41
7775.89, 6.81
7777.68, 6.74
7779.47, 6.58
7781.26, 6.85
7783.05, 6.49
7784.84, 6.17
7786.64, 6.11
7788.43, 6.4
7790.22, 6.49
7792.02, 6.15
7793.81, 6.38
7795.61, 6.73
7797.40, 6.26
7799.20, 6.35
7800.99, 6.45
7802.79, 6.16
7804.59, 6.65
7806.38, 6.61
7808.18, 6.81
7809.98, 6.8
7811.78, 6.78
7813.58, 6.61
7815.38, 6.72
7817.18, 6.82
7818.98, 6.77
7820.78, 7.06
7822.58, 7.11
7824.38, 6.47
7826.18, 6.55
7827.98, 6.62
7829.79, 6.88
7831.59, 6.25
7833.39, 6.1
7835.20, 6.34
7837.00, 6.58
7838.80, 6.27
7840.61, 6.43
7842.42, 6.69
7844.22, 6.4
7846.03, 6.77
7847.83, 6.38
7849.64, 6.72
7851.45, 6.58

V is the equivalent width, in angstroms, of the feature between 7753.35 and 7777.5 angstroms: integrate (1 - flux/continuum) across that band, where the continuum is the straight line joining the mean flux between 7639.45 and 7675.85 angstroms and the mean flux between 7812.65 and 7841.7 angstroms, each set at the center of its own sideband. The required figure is 1.0 angstroms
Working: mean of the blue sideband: 6.52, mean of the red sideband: 6.6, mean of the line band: 6.29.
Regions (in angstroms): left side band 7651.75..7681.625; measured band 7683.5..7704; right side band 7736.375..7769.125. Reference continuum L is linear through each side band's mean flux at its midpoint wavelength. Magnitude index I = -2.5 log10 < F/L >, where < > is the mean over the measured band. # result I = 0.059 mag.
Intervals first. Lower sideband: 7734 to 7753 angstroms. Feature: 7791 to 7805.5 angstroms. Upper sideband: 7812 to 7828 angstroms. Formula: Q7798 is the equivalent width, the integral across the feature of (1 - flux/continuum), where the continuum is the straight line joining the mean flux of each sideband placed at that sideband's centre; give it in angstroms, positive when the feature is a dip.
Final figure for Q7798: 0.6 angstroms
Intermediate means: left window 6.48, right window 6.76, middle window 6.39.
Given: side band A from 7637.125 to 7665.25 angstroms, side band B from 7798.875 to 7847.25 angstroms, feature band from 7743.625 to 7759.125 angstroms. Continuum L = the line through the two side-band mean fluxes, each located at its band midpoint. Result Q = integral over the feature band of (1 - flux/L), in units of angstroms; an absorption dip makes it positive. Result 1.3 angstroms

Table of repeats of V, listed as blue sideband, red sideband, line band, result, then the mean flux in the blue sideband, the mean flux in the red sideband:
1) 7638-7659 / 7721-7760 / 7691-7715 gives 2.3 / 6.86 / 6.44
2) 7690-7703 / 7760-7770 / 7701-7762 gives -1.9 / 5.95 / 6.23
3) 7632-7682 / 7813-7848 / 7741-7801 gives 2.1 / 6.53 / 6.6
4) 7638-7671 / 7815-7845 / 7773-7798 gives 0.5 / 6.6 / 6.59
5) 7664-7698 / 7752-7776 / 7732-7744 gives -1.2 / 5.99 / 6.21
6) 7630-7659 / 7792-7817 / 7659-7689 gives 3.2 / 6.87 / 6.55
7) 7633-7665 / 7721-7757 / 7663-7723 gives 6.3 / 6.93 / 6.46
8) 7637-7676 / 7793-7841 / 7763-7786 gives 0.4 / 6.55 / 6.58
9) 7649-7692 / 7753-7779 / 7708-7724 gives 0.5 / 6.29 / 6.3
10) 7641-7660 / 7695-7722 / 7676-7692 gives 0.7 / 6.88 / 5.98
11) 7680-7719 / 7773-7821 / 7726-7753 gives -1.2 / 6.01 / 6.55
